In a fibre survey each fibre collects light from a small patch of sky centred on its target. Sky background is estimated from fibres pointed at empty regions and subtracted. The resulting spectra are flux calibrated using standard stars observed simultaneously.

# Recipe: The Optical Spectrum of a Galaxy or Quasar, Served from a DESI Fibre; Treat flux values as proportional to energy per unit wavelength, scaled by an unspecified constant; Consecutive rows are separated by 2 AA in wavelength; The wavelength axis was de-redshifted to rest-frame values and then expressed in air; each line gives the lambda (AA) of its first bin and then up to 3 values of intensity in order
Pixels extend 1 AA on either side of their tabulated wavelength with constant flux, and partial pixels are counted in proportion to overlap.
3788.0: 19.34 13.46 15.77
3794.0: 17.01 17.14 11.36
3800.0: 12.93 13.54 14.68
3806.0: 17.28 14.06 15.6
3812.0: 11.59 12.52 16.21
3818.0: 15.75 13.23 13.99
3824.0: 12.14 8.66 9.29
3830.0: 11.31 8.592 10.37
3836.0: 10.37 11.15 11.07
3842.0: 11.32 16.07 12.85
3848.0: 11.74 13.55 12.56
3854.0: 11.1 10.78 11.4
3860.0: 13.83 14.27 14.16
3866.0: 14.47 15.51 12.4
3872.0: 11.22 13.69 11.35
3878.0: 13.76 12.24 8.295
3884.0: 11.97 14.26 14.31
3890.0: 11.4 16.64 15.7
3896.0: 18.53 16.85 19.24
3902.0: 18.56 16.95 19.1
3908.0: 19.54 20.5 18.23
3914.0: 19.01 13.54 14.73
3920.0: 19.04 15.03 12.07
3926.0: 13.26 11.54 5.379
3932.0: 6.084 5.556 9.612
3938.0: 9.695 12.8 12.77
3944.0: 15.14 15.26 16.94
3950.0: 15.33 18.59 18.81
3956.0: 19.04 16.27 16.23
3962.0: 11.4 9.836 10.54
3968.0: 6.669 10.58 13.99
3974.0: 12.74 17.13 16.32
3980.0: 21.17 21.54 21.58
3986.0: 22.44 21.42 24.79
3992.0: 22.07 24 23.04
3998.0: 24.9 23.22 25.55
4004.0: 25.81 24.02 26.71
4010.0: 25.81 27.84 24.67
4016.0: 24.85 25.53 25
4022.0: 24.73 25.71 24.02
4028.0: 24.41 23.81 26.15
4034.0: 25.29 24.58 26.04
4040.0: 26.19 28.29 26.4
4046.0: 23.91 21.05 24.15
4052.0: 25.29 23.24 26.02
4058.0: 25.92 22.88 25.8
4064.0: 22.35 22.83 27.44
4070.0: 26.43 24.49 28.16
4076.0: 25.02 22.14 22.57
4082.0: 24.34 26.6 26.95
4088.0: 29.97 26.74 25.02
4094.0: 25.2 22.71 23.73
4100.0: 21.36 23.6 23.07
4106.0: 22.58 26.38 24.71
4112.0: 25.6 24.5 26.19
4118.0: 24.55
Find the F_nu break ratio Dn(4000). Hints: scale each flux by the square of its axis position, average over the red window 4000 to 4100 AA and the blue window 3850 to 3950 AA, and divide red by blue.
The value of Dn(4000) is 1.95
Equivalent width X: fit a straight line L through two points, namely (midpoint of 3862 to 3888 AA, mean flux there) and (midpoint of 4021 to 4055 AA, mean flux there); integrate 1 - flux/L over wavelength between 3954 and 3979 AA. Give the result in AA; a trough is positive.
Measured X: 7.6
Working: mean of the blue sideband 12.9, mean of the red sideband 24.9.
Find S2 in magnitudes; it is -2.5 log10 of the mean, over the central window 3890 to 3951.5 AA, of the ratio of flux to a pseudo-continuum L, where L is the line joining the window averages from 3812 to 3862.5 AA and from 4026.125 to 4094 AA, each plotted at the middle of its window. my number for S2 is 0.143 mag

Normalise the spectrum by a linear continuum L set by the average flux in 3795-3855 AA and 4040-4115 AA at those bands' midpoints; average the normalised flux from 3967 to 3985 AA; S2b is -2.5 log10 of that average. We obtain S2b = 0.26 mag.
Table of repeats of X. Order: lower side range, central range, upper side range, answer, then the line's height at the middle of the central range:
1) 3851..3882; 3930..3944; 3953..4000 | 5.7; 16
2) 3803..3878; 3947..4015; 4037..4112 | 2.5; 20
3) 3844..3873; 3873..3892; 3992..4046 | 2.8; 14.8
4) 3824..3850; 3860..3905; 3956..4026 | -1.1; 14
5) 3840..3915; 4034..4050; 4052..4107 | -1.6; 22.8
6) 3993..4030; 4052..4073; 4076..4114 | 0.0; 24.8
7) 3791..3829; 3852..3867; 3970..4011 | 3.0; 16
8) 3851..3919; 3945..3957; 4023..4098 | 0.8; 18.6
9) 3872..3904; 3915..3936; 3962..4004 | 5.9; 16.1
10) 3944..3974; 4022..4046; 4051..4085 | -4.4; 21.5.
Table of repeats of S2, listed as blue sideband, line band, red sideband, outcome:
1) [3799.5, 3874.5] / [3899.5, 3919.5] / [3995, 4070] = -0.041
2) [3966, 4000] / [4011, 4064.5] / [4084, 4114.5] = -0.155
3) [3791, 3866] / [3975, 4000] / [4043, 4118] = -0.069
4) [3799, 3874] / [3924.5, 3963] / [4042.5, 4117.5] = 0.352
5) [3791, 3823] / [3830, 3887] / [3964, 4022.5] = 0.312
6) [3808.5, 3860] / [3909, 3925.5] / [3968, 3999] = -0.016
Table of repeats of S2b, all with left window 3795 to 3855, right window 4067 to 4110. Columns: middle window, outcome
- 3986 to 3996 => -0.13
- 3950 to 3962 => 0.11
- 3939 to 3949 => 0.24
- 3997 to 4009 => -0.19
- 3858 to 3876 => 0.10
